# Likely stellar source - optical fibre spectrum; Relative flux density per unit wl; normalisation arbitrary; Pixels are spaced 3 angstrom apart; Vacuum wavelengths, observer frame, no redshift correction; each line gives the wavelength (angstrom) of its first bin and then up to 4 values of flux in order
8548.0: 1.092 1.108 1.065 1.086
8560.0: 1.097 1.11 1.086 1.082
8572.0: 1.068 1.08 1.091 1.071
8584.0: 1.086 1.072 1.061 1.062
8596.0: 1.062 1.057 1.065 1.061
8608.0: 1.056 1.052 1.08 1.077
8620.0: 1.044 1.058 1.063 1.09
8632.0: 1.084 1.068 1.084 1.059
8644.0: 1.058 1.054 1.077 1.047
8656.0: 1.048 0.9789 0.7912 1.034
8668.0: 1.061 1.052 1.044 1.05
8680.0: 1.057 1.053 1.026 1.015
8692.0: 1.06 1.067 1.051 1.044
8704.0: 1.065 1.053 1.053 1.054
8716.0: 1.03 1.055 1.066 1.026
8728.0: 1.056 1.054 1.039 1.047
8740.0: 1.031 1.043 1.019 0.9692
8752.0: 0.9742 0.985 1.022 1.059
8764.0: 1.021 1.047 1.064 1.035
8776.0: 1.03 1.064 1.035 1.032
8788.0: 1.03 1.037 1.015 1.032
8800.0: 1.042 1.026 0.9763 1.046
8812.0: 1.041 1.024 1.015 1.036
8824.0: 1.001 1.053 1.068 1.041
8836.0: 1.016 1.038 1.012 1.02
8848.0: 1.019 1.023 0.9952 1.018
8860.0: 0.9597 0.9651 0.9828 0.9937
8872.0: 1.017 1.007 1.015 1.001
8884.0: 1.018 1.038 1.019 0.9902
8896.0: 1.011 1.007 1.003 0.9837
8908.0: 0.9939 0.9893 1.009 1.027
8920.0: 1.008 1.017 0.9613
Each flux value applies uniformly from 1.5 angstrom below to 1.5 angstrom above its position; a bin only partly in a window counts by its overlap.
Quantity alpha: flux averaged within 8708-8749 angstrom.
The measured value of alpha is 1.04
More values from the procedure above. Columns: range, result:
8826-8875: 1.01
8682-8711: 1.05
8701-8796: 1.04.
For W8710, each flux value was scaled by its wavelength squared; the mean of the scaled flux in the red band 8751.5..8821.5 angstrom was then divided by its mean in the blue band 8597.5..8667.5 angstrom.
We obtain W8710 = 1.0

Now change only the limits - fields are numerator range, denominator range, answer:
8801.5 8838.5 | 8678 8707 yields 1.01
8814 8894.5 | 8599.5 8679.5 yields 1.02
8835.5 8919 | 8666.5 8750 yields 1.00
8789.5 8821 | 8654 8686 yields 1.04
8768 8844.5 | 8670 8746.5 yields 1.01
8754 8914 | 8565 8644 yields 1.00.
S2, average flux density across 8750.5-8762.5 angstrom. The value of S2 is 1.01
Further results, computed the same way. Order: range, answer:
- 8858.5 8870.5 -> 0.975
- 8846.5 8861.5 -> 1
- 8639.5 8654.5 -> 1.06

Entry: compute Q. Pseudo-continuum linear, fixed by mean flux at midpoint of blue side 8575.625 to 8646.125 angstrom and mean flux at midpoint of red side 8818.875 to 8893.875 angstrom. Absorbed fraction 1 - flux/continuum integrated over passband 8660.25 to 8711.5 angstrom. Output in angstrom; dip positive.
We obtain 0.9 angstrom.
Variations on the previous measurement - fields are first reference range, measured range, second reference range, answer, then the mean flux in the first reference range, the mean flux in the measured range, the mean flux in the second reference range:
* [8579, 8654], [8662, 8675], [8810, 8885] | 0.4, 1.07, 1.02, 1.02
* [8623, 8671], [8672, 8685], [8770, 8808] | -0.1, 1.04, 1.05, 1.03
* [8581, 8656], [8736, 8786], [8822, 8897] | 0.3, 1.07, 1.03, 1.01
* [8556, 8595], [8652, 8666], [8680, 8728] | 1.1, 1.08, 0.975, 1.05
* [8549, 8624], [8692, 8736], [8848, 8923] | -0.3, 1.07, 1.05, 1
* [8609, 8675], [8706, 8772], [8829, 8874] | -0.3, 1.05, 1.03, 1.01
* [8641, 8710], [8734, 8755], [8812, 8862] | 0.3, 1.04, 1.01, 1.02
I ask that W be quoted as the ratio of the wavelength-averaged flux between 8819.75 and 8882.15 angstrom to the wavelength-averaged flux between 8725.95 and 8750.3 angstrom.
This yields 1.0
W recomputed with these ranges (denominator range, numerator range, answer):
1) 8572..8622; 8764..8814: 0.97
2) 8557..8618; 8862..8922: 0.94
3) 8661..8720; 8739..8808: 0.99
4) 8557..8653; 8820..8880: 0.95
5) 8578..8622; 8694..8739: 0.99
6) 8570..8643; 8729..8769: 0.96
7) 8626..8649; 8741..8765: 0.95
